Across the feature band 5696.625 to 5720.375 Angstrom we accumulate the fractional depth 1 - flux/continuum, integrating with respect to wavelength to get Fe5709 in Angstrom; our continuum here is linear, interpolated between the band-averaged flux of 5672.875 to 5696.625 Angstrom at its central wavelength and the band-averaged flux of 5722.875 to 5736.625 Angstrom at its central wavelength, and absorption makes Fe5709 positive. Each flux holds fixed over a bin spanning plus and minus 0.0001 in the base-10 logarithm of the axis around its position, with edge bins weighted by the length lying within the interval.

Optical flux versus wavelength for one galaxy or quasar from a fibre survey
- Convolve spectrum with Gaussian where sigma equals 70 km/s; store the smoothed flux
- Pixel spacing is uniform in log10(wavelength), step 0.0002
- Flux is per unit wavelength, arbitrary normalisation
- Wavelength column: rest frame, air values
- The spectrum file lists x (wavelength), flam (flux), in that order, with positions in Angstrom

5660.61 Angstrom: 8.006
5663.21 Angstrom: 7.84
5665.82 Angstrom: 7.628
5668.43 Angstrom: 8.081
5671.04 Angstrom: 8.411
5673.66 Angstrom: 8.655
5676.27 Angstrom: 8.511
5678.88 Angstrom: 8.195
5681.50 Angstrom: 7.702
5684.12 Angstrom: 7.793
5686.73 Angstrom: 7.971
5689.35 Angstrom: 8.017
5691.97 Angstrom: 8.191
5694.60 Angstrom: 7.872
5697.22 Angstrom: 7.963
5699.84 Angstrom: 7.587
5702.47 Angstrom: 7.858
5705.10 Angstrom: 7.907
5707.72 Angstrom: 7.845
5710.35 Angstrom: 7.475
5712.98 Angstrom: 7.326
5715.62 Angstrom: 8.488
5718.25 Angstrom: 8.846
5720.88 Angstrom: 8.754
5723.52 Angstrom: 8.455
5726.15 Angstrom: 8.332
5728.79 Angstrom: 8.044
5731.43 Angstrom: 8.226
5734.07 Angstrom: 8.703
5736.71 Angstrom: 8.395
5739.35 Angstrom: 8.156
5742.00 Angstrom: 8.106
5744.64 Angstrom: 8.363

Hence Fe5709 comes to 0.8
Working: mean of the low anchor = 8.09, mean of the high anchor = 8.35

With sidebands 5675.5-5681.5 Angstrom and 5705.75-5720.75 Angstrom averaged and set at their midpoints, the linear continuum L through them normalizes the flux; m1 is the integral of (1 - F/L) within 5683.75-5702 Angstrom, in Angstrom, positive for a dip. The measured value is 0.5 Angstrom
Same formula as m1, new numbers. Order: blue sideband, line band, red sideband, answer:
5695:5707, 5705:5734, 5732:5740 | -0.1 Angstrom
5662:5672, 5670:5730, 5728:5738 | 0.5 Angstrom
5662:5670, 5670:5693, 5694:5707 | -0.9 Angstrom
